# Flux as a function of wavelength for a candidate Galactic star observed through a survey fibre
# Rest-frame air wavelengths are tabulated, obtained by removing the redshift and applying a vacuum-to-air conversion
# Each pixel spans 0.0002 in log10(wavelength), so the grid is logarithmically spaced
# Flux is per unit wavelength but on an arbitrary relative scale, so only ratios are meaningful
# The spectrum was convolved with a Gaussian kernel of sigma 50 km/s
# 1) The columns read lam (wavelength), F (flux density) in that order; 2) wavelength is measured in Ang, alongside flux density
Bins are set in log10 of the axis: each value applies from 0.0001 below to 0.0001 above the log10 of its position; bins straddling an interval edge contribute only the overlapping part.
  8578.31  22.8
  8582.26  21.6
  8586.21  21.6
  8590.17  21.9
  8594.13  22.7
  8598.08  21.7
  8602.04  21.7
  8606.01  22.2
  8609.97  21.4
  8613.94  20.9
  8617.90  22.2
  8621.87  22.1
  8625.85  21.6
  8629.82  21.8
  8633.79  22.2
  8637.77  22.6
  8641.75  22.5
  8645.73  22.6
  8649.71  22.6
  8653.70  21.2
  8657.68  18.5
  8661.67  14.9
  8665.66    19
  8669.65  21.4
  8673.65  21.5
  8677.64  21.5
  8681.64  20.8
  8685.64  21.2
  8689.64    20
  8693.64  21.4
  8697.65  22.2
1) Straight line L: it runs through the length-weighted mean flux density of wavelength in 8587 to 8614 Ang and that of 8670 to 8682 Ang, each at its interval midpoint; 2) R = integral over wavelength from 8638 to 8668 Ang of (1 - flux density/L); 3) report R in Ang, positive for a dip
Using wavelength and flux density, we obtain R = 1.6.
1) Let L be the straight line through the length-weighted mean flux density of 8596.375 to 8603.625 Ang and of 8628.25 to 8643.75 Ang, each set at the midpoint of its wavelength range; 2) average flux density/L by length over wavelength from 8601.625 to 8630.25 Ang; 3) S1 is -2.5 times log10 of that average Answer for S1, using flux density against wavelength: 0.011 mag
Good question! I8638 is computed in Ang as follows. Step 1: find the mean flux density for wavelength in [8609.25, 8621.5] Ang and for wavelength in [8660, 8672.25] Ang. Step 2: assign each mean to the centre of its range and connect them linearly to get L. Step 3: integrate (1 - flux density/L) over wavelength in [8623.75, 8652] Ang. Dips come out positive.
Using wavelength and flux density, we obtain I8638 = -2.8 Ang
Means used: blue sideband 21.6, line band 22.3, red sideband 18.7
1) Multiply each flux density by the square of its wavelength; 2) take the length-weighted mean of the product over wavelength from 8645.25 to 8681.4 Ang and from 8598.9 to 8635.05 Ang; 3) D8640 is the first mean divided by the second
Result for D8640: 0.94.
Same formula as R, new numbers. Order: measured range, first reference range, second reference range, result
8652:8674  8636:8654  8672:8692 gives 2.5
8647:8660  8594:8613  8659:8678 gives -0.5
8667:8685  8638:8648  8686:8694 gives 0.0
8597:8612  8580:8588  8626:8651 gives 0.1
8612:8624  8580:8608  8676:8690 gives 0.0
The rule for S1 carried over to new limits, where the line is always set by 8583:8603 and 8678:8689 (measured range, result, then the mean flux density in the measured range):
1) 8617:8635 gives -0.020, 22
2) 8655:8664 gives 0.231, 17.1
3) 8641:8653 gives -0.054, 22.4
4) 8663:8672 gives 0.067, 19.8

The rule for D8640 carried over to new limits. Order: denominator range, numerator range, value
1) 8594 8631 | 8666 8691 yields 0.98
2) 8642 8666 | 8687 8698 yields 1.06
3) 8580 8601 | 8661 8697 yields 0.95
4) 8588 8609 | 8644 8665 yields 0.91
